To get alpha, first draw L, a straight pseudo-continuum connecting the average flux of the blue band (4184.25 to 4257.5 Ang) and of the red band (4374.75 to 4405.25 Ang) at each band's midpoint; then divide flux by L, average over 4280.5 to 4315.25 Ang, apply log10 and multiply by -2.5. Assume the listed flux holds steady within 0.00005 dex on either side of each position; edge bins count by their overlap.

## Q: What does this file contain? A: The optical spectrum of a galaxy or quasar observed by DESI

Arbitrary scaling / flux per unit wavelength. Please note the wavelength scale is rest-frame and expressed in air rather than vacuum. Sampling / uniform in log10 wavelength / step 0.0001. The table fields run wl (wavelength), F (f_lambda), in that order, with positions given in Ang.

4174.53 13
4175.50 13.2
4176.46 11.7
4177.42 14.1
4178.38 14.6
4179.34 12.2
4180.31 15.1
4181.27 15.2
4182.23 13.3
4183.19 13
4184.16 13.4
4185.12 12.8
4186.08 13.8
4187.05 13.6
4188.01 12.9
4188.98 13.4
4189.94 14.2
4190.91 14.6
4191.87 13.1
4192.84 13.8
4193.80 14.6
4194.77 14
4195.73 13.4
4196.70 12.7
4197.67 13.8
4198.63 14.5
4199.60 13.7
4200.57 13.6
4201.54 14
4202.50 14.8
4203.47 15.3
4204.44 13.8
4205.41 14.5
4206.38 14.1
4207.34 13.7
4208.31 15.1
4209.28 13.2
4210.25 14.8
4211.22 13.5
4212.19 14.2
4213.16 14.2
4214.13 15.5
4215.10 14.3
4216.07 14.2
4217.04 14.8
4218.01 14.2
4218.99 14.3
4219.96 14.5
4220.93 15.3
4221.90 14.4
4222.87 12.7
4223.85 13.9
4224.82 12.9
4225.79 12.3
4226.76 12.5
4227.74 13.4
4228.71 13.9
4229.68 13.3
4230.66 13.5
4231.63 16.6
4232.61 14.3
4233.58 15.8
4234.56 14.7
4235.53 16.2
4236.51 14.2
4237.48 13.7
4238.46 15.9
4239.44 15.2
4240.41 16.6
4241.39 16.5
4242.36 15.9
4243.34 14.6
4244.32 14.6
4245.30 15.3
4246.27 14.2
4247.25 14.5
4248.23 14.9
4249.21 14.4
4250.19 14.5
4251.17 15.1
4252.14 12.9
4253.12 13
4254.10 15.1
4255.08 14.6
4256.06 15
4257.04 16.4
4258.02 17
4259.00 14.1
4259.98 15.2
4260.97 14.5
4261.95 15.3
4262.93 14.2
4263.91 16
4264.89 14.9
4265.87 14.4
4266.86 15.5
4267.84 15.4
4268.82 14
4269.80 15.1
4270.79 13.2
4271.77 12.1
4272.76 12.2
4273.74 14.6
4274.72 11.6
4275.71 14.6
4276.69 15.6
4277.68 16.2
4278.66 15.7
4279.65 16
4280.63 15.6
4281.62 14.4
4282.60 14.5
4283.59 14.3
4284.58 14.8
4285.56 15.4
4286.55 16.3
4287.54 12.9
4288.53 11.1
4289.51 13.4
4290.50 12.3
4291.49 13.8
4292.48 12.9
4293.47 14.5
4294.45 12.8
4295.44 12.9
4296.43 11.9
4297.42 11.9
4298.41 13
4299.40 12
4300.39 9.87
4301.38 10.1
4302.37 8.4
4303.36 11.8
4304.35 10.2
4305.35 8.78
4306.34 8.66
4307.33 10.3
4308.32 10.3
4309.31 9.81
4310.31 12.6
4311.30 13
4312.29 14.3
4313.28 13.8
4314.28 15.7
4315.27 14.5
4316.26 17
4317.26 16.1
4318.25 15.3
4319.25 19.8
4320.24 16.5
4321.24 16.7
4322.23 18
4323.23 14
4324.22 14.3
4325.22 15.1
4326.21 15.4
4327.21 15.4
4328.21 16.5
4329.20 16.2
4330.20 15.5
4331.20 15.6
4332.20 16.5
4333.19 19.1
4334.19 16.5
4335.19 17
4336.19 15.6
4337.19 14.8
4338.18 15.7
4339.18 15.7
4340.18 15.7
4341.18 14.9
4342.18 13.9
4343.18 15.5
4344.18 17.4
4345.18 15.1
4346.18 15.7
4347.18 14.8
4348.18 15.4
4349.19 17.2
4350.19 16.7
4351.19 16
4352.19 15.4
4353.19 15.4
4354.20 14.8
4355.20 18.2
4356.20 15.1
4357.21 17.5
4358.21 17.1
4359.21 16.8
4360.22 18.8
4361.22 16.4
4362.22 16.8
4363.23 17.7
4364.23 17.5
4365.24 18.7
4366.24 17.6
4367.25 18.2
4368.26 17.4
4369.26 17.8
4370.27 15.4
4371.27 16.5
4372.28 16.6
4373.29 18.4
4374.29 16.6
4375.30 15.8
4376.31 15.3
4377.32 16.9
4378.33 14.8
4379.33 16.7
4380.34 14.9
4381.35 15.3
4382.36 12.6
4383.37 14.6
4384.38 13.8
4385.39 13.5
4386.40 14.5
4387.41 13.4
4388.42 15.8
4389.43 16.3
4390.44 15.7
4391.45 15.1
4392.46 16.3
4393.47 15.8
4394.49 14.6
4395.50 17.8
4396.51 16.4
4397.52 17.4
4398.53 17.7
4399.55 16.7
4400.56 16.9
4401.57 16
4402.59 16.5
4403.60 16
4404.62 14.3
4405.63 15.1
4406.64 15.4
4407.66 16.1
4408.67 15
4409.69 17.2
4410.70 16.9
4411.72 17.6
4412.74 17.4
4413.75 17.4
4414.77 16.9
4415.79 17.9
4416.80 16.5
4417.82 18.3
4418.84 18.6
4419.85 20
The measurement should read 0.19 mag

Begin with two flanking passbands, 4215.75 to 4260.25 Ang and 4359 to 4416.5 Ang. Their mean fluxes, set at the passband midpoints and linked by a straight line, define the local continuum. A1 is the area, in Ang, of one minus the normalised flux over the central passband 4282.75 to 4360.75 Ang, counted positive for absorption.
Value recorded 5.0 Ang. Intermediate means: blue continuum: 14.6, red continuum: 16.3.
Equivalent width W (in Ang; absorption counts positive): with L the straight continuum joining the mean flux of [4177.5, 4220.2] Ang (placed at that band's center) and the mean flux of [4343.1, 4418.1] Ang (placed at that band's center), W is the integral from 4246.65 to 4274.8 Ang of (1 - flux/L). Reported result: 0.5 Ang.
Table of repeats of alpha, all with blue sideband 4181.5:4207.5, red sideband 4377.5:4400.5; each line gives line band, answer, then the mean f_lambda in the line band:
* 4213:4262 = -0.03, 14.6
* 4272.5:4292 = 0.02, 14.3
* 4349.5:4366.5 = -0.11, 16.9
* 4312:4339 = -0.07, 16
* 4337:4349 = -0.02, 15.4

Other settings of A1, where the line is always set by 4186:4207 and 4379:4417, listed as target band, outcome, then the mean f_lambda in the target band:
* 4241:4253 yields -0.3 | 14.7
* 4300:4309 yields 3.1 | 9.82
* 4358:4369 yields -1.4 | 17.6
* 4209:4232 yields 0.2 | 14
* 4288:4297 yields 1.2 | 12.8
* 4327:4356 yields -1.1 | 15.9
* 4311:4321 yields -0.4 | 15.7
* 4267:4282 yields 0.2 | 14.4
